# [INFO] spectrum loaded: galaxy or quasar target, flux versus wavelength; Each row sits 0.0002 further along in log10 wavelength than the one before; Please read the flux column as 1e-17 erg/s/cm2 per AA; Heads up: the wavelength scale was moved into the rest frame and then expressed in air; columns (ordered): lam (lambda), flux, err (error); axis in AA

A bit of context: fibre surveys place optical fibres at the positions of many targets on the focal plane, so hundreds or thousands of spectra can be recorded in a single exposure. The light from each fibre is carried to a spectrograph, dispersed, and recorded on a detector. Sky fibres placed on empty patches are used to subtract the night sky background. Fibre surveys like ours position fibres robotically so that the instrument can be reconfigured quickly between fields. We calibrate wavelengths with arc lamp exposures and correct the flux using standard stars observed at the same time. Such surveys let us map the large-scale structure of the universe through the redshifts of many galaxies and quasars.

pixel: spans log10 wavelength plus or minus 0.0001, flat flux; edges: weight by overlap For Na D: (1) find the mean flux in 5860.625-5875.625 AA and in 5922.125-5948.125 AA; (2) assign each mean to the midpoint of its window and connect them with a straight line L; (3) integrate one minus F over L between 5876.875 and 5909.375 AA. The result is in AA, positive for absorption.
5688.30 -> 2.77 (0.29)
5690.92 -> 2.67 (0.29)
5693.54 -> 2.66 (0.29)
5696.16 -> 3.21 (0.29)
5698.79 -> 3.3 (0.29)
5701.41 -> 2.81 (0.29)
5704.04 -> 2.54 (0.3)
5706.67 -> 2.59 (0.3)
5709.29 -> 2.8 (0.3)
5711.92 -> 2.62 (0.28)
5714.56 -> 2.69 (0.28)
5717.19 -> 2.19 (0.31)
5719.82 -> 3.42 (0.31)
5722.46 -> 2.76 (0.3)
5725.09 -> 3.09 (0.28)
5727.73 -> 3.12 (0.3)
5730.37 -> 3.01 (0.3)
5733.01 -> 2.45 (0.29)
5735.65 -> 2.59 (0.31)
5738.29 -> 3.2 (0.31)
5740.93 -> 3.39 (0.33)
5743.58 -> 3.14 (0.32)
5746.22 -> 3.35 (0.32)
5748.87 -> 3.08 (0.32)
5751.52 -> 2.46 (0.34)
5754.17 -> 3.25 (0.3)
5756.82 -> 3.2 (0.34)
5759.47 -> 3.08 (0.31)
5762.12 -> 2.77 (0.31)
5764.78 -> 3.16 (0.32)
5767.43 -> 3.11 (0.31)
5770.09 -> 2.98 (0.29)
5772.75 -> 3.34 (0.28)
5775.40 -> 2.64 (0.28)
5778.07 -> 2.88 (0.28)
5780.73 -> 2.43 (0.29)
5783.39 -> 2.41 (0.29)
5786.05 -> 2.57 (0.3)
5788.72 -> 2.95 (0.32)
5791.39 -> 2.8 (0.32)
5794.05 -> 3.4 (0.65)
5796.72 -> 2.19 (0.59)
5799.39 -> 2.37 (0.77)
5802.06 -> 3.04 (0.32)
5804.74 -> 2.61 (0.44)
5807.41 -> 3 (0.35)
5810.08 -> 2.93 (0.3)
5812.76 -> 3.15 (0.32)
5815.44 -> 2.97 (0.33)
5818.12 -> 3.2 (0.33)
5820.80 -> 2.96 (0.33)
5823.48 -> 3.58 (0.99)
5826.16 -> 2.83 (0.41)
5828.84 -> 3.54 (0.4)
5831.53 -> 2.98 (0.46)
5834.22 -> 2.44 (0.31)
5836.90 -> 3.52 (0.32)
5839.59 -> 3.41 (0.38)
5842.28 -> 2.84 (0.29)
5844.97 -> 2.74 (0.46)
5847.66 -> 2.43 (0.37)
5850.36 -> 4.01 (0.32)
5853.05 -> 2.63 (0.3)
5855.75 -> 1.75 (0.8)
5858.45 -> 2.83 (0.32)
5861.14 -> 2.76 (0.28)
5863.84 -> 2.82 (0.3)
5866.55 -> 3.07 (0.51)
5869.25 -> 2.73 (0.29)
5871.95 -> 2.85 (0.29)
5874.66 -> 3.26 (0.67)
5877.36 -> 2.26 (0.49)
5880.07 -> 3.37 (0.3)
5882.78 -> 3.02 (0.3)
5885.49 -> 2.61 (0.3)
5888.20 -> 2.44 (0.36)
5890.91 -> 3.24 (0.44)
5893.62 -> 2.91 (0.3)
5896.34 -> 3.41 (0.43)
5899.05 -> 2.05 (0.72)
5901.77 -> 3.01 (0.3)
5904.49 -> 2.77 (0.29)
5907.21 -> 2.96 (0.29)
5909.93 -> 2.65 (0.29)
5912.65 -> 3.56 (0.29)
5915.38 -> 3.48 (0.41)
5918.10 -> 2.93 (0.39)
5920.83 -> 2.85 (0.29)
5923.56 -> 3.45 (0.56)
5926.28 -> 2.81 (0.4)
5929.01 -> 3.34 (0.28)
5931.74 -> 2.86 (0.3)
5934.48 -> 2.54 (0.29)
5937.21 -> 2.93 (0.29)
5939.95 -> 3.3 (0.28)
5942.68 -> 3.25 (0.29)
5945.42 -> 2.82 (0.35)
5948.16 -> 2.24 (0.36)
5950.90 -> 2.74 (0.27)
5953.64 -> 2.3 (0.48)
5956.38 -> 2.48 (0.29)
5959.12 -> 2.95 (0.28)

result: 1.0 AA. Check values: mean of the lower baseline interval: 2.91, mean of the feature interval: 2.85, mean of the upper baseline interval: 2.99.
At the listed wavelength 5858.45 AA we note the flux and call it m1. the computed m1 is 2.83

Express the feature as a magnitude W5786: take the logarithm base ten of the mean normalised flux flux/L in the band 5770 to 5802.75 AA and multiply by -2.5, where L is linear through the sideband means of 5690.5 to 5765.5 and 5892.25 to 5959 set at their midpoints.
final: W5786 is 0.06 mag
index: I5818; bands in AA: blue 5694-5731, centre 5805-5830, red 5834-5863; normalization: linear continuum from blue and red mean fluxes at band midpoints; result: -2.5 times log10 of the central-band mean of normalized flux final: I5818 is -0.09 mag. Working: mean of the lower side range 2.86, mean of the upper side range 2.87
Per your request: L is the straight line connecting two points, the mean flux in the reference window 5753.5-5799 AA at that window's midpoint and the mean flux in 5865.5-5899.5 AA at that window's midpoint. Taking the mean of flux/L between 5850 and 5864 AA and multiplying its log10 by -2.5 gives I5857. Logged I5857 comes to 0.07 mag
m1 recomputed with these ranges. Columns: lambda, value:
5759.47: 3.08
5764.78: 3.16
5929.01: 3.34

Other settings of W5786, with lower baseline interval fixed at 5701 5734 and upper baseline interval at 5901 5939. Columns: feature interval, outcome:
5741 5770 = -0.09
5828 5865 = 0.01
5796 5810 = 0.07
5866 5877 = 0.02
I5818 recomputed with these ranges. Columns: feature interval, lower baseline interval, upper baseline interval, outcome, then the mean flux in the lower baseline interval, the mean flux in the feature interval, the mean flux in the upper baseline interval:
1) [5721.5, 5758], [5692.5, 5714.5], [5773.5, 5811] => -0.09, 2.81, 3.01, 2.74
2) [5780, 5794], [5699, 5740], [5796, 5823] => 0.06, 2.81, 2.71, 2.88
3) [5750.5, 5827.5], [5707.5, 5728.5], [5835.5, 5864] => -0.02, 2.82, 2.91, 2.89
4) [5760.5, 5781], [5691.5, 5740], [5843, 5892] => -0.04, 2.84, 2.94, 2.82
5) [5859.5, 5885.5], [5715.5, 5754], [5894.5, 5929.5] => 0.04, 2.95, 2.89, 3.01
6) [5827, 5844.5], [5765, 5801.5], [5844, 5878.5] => -0.11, 2.79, 3.09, 2.78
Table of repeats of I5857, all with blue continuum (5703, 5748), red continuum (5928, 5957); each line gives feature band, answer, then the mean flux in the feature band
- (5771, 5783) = 0.03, 2.8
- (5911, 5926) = -0.14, 3.21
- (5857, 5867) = 0.00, 2.84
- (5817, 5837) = -0.10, 3.11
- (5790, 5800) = 0.06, 2.72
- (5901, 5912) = -0.03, 2.89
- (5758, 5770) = -0.06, 3.03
